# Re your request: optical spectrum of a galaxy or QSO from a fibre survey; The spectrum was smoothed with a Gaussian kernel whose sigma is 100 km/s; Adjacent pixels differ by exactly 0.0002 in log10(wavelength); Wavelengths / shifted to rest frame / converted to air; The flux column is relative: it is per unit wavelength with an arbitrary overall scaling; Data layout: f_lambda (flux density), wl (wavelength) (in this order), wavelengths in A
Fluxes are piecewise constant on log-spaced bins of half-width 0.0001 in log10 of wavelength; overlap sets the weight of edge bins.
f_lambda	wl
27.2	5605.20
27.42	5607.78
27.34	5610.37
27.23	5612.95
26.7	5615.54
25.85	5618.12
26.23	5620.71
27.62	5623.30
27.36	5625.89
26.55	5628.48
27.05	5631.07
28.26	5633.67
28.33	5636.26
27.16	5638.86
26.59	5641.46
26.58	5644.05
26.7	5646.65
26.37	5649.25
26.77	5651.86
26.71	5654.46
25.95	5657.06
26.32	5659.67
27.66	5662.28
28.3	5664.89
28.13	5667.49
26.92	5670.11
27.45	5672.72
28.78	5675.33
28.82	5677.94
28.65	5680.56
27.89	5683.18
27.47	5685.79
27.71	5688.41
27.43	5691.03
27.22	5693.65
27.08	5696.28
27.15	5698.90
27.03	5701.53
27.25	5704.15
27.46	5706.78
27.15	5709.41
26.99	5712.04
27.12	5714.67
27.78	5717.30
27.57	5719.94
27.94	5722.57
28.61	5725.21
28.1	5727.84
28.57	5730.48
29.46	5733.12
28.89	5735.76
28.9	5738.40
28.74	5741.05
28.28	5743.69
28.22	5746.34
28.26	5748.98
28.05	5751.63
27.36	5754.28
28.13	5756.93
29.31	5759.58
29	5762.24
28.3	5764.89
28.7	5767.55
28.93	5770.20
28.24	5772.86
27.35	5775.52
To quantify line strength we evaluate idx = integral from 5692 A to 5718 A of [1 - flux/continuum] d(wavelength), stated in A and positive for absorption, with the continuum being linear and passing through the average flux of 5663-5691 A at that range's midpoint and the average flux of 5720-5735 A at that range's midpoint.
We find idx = 1.0 A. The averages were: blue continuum 28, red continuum 28.5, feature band 27.2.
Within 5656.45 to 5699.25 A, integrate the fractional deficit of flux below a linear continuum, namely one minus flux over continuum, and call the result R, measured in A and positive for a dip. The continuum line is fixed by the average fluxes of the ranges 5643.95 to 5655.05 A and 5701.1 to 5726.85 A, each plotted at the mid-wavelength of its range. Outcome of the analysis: -1.0 A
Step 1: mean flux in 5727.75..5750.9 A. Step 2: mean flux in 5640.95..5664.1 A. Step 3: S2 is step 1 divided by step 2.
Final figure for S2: 1.07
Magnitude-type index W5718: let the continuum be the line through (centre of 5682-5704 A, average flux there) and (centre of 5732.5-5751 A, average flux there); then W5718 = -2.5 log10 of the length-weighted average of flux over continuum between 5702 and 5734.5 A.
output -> 0.01 mag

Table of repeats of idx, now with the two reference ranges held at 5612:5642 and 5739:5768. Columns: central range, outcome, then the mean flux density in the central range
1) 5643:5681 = 0.2 A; 27.3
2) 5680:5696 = 0.0 A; 27.6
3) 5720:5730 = 0.0 A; 28.2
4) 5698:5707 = 0.2 A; 27.2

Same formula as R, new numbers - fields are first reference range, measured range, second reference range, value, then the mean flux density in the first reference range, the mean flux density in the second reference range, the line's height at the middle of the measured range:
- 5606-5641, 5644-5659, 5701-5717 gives 0.4 A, 27.1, 27.2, 27.2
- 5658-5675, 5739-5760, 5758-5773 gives 0.2 A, 27.5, 28.8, 28.6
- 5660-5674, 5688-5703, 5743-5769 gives 0.3 A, 27.6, 28.4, 27.8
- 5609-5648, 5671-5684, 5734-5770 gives -0.3 A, 27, 28.5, 27.6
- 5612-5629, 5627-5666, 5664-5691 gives 0.5 A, 26.8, 28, 27.3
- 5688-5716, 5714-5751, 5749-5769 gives -0.6 A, 27.2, 28.4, 27.9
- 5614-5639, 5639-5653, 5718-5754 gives 0.4 A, 27.1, 28.4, 27.3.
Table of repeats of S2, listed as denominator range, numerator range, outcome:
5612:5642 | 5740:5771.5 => 1.05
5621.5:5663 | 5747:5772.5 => 1.05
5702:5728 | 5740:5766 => 1.03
